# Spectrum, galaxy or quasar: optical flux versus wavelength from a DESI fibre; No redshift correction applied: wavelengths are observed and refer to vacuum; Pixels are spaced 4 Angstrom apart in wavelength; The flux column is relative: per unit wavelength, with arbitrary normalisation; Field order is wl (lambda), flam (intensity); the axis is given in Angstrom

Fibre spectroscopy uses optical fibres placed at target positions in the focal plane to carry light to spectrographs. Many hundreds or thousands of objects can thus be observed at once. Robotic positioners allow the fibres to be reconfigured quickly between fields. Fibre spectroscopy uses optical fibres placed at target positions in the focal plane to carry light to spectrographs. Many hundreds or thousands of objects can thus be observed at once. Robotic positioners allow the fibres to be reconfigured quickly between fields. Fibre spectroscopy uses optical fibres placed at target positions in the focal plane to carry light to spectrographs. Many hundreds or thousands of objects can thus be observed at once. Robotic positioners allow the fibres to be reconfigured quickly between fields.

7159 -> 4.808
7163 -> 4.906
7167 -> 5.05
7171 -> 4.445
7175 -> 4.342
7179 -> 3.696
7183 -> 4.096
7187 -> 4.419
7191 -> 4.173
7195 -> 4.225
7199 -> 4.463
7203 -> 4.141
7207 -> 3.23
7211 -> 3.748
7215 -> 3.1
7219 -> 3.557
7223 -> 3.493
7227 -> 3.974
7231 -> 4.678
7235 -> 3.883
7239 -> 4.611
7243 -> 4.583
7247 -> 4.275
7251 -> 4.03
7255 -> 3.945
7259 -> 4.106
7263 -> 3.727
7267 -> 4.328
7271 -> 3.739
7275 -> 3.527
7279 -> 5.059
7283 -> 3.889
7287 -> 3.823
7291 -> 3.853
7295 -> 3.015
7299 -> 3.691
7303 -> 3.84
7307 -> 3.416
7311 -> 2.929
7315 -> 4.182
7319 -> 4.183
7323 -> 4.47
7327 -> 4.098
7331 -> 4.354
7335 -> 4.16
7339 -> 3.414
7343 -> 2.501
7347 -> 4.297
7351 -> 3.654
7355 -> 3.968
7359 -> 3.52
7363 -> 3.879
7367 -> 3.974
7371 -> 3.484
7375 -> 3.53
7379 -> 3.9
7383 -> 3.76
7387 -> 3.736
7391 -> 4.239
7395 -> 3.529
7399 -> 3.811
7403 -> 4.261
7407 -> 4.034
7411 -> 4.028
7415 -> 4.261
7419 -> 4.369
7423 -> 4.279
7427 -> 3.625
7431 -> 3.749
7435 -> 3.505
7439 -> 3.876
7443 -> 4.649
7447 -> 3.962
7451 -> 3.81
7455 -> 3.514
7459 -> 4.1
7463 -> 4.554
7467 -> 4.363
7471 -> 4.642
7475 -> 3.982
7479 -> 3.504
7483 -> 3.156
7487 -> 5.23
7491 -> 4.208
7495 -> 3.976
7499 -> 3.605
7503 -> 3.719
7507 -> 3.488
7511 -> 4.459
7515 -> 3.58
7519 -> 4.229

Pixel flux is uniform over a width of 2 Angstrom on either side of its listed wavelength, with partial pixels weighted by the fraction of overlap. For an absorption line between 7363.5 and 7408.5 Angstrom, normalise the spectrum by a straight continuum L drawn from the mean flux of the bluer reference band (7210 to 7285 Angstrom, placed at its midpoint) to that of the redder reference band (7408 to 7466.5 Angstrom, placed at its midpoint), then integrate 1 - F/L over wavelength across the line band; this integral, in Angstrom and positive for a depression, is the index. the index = 2.1 Angstrom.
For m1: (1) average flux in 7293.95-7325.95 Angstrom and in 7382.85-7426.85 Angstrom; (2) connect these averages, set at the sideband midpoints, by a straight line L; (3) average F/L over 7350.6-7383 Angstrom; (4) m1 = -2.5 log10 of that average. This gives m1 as 0.05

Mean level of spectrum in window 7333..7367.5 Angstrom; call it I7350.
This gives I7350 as 3.7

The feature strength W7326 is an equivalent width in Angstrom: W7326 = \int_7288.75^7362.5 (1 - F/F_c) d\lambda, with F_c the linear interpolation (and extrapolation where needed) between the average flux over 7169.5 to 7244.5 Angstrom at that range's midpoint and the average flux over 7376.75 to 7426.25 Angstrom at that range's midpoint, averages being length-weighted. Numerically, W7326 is 4.8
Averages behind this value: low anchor 4.04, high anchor 4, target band 3.76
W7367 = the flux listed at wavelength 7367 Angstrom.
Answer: 3.974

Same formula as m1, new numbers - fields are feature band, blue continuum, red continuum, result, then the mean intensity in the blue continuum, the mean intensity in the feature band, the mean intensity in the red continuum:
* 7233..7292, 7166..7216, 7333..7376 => -0.05 mag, 4.09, 4.1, 3.67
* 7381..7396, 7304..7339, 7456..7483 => 0.05 mag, 3.94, 3.84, 4.09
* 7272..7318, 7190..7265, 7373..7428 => 0.06 mag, 3.99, 3.76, 3.96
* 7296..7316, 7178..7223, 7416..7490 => 0.12 mag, 3.88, 3.55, 4.05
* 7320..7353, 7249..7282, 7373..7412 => 0.02 mag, 4.05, 3.88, 3.88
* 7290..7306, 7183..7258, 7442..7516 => 0.13 mag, 4.03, 3.57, 4.02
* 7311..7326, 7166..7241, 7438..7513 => -0.01 mag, 4.06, 4.09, 4.04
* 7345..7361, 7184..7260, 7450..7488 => 0.05 mag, 4.03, 3.86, 4.06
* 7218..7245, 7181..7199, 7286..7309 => -0.04 mag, 4.25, 4.13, 3.6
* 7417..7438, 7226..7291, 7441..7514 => 0.04 mag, 4.13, 3.9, 4.04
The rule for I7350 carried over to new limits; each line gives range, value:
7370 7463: 3.93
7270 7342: 3.85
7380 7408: 3.91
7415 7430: 4.09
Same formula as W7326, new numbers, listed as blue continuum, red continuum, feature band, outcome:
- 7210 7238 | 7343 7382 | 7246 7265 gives -1.1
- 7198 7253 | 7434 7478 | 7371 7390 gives 1.5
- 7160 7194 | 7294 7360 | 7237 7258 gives -0.9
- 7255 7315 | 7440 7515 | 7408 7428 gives -0.9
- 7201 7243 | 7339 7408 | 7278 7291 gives -1.0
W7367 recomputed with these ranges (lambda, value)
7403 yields 4.261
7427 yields 3.625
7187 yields 4.419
